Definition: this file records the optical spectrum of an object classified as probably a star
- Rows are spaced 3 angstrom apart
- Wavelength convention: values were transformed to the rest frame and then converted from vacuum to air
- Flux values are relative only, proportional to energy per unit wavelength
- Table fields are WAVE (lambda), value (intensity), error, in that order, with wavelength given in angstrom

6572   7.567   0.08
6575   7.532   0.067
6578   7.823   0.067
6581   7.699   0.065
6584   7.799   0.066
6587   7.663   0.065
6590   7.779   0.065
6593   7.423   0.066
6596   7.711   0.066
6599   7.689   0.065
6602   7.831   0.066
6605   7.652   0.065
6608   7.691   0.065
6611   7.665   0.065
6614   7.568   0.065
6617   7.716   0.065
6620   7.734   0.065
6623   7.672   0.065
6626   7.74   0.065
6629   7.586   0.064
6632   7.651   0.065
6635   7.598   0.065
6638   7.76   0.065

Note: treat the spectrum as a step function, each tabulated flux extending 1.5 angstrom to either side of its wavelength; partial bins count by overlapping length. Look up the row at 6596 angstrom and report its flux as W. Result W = 7.711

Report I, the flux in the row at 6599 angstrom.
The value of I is 7.689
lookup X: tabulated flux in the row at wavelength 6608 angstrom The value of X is 7.691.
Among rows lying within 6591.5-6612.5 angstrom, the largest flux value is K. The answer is 7.831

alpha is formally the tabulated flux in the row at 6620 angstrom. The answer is 7.734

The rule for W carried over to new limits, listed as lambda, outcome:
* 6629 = 7.586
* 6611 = 7.665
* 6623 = 7.672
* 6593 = 7.423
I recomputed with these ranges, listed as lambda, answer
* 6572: 7.567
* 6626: 7.74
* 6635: 7.598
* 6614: 7.568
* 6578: 7.823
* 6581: 7.699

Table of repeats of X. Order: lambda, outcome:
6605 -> 7.652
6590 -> 7.779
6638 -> 7.76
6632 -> 7.651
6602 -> 7.831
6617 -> 7.716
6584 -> 7.799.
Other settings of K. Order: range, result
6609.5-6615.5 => 7.665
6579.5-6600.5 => 7.799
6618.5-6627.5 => 7.74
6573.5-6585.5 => 7.823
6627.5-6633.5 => 7.651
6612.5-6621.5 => 7.734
